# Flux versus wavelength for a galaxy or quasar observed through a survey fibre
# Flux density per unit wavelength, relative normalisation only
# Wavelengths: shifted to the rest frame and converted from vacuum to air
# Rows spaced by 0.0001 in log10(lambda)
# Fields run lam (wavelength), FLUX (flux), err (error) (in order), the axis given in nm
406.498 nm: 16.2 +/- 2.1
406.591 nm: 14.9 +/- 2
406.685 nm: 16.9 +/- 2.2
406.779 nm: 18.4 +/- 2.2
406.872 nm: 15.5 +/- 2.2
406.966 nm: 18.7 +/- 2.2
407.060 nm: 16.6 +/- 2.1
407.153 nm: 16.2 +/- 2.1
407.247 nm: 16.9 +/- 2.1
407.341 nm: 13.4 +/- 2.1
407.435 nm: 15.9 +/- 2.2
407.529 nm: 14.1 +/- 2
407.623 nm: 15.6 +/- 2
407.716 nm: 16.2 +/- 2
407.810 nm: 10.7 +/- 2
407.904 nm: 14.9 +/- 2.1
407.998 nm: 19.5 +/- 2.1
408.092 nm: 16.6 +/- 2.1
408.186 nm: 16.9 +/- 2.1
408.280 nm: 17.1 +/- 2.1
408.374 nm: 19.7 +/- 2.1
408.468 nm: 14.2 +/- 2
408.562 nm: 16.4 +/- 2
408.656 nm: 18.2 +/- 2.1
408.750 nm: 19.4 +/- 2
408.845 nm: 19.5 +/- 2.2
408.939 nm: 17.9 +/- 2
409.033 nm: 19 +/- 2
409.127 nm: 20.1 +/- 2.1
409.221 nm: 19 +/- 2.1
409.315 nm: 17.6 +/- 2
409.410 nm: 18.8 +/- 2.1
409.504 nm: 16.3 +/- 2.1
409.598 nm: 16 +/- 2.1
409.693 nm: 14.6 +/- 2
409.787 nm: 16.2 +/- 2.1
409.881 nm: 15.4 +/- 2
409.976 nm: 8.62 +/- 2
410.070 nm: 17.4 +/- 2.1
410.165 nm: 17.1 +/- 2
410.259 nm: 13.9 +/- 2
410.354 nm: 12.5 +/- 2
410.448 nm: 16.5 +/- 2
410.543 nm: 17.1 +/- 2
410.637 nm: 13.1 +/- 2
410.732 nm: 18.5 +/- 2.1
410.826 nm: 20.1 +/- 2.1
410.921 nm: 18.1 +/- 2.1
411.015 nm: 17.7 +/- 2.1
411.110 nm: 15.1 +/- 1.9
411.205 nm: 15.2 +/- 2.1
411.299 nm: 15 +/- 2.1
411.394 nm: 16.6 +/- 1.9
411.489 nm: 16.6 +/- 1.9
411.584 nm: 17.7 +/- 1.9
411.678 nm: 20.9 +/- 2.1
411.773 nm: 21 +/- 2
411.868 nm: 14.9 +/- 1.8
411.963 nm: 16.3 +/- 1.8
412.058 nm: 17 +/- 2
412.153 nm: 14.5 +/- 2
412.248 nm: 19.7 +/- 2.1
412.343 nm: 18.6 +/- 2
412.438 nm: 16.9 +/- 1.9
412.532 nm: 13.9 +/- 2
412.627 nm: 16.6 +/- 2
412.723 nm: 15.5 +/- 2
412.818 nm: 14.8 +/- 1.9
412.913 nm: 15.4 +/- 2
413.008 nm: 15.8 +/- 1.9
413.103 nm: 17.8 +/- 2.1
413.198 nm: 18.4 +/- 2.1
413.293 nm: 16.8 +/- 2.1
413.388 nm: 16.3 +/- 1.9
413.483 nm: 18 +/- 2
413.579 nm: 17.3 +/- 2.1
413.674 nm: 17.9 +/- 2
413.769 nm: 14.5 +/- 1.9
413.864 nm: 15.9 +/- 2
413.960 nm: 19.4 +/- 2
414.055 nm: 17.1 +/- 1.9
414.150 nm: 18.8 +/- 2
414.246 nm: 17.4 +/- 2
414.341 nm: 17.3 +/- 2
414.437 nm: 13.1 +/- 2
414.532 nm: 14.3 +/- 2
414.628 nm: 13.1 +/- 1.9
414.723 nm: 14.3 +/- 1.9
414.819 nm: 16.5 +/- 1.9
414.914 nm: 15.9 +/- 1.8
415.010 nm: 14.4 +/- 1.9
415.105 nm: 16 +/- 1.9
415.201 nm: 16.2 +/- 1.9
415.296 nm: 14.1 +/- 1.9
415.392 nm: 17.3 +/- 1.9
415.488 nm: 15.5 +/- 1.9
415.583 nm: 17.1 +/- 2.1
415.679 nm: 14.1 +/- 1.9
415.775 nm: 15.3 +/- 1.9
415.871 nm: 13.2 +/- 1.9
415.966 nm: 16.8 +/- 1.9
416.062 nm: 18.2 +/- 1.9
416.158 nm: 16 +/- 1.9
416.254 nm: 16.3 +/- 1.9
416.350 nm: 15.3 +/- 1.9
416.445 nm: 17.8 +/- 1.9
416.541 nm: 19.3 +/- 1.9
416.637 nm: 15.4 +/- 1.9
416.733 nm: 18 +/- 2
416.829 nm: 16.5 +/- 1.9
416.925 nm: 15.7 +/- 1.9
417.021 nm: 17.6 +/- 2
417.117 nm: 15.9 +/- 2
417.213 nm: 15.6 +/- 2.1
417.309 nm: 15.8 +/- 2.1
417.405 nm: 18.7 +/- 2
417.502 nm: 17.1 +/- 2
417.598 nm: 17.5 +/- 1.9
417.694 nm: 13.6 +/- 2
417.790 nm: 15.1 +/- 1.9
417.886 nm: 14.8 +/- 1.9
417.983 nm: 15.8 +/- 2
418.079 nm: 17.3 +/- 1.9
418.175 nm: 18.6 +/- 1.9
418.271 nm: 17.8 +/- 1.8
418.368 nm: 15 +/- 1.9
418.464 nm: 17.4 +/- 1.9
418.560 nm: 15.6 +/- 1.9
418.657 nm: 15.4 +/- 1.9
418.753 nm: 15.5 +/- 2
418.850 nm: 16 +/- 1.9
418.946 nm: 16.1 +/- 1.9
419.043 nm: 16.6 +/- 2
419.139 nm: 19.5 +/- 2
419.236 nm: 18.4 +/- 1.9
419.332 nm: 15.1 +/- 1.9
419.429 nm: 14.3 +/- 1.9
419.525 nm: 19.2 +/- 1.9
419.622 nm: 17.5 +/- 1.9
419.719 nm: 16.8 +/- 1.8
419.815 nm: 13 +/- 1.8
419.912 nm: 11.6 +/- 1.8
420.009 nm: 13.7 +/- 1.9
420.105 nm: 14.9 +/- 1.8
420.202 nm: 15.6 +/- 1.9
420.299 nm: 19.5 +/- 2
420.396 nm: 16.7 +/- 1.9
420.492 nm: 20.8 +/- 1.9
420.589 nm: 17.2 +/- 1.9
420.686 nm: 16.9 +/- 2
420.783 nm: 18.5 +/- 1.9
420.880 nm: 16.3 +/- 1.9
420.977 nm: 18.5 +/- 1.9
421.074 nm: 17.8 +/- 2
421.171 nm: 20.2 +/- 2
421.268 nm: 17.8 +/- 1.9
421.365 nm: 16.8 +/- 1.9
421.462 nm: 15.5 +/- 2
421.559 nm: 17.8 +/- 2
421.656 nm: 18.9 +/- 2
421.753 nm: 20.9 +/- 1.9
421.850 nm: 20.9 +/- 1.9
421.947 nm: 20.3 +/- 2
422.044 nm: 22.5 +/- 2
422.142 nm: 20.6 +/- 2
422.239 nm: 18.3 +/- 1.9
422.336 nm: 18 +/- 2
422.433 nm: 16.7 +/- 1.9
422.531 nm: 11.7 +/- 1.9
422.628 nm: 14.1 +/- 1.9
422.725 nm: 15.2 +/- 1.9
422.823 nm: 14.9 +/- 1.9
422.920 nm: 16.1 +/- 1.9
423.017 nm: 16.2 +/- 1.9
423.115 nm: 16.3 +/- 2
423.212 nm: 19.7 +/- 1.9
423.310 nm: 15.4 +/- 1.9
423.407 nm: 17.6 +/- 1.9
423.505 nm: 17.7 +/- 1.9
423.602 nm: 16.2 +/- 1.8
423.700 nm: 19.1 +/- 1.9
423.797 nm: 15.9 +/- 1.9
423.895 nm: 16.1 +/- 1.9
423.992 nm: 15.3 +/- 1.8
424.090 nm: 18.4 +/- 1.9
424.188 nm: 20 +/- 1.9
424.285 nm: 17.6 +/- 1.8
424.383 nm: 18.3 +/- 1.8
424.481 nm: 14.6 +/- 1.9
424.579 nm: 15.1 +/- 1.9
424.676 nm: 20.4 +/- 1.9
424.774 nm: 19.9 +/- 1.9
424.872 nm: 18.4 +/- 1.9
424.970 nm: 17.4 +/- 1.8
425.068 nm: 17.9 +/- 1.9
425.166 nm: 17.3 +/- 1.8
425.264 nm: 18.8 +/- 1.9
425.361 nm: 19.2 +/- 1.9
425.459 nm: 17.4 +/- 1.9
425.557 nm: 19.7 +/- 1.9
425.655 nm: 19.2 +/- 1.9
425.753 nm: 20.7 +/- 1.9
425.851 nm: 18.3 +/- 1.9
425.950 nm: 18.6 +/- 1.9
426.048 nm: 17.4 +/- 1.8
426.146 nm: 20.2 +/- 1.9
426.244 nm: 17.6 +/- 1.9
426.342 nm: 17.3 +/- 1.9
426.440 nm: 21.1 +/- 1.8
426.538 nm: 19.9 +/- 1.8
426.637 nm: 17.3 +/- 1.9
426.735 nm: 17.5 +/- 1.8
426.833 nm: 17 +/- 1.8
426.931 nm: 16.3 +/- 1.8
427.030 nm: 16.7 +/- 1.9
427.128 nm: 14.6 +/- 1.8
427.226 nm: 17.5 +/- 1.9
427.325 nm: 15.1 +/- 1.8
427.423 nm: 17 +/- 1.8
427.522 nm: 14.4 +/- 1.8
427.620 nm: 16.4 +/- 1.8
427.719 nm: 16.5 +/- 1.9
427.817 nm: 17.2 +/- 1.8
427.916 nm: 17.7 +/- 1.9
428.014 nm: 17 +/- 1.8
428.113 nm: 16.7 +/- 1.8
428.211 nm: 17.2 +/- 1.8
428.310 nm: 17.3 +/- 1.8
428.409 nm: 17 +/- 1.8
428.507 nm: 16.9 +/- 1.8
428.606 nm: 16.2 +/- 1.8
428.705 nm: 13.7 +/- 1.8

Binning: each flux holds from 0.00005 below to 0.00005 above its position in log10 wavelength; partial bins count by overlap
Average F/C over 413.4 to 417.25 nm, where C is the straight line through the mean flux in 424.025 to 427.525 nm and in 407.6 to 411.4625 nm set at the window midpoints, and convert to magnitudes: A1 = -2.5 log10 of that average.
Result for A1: 0.054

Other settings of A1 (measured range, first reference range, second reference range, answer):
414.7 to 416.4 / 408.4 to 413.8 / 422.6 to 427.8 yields 0.083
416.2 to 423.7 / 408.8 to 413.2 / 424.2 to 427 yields 0.046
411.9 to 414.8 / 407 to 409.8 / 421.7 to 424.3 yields 0.040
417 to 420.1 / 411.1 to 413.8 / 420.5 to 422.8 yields 0.088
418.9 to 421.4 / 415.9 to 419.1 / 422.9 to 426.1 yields 0.005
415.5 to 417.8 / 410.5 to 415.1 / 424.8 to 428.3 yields 0.037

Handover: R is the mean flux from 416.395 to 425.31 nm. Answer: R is 17.1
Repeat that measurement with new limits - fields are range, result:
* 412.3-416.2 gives 16.1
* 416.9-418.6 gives 16.4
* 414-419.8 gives 16.3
